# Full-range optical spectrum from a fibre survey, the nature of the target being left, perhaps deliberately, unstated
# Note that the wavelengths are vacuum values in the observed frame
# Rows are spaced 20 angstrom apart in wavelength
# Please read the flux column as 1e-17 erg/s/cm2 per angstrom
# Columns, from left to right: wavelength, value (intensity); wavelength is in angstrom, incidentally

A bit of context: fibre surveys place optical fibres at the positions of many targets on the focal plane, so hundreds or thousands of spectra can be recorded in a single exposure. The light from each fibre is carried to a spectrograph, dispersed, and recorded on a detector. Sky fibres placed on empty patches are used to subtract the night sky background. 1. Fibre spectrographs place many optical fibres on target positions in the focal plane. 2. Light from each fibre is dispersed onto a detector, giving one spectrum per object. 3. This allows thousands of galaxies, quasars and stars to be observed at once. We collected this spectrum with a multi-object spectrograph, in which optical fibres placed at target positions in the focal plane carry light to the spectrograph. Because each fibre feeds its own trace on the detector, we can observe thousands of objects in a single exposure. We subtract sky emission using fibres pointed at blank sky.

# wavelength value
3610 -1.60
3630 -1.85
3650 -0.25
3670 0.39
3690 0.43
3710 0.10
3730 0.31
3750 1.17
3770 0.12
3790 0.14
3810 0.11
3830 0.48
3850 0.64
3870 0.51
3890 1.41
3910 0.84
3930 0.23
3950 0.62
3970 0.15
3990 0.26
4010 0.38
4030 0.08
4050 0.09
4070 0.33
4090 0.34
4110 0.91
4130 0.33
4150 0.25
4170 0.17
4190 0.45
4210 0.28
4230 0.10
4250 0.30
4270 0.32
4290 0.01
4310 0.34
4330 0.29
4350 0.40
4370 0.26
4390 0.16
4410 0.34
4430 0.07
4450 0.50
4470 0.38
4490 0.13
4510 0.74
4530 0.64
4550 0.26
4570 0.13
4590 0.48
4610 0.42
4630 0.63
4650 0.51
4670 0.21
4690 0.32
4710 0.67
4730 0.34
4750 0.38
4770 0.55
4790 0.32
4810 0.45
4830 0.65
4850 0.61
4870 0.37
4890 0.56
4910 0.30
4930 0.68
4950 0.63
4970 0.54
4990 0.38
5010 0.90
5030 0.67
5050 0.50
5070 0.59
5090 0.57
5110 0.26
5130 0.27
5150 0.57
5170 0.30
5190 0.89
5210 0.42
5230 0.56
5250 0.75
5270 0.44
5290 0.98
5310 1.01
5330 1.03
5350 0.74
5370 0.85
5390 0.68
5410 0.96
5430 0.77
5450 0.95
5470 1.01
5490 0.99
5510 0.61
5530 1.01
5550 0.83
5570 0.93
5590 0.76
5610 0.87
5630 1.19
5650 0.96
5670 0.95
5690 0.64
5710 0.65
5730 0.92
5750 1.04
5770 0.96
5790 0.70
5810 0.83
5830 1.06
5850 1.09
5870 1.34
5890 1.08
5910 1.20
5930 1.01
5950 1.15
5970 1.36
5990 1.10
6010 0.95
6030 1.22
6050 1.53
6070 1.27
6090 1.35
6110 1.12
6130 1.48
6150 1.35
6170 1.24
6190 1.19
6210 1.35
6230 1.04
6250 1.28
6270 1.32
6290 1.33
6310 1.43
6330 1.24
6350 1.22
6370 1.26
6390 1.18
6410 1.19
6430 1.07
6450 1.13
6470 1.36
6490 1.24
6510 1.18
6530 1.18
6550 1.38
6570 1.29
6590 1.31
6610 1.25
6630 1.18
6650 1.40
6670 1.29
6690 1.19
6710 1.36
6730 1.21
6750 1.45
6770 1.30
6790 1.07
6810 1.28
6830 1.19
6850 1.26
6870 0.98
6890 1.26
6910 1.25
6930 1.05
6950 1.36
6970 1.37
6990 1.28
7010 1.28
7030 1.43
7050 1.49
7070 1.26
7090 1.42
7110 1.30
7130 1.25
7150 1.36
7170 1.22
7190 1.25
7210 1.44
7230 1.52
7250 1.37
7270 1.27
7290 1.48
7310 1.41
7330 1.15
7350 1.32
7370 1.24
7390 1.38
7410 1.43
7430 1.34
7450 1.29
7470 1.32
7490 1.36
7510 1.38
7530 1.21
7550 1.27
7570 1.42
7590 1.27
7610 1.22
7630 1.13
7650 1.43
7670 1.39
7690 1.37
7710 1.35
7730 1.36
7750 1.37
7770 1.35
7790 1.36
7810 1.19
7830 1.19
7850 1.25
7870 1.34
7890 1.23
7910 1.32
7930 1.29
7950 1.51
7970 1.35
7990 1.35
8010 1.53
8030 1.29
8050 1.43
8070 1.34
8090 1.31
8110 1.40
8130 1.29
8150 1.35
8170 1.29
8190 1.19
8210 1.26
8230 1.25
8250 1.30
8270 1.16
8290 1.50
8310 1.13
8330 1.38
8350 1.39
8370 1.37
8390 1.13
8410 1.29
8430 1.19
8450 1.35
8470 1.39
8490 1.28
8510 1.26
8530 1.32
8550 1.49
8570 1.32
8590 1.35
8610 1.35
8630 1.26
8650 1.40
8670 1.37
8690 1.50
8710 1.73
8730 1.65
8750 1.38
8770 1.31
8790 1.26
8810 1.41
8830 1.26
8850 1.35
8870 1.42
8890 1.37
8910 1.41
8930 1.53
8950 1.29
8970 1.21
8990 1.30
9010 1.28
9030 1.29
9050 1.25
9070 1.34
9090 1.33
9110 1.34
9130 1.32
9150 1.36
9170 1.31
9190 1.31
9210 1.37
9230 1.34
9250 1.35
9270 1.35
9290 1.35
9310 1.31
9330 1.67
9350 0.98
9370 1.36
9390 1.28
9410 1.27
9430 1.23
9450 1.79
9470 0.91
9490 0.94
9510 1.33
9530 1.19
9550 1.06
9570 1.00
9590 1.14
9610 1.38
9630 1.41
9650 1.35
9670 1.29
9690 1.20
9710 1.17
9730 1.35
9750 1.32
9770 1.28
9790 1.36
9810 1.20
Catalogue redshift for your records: 0.326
